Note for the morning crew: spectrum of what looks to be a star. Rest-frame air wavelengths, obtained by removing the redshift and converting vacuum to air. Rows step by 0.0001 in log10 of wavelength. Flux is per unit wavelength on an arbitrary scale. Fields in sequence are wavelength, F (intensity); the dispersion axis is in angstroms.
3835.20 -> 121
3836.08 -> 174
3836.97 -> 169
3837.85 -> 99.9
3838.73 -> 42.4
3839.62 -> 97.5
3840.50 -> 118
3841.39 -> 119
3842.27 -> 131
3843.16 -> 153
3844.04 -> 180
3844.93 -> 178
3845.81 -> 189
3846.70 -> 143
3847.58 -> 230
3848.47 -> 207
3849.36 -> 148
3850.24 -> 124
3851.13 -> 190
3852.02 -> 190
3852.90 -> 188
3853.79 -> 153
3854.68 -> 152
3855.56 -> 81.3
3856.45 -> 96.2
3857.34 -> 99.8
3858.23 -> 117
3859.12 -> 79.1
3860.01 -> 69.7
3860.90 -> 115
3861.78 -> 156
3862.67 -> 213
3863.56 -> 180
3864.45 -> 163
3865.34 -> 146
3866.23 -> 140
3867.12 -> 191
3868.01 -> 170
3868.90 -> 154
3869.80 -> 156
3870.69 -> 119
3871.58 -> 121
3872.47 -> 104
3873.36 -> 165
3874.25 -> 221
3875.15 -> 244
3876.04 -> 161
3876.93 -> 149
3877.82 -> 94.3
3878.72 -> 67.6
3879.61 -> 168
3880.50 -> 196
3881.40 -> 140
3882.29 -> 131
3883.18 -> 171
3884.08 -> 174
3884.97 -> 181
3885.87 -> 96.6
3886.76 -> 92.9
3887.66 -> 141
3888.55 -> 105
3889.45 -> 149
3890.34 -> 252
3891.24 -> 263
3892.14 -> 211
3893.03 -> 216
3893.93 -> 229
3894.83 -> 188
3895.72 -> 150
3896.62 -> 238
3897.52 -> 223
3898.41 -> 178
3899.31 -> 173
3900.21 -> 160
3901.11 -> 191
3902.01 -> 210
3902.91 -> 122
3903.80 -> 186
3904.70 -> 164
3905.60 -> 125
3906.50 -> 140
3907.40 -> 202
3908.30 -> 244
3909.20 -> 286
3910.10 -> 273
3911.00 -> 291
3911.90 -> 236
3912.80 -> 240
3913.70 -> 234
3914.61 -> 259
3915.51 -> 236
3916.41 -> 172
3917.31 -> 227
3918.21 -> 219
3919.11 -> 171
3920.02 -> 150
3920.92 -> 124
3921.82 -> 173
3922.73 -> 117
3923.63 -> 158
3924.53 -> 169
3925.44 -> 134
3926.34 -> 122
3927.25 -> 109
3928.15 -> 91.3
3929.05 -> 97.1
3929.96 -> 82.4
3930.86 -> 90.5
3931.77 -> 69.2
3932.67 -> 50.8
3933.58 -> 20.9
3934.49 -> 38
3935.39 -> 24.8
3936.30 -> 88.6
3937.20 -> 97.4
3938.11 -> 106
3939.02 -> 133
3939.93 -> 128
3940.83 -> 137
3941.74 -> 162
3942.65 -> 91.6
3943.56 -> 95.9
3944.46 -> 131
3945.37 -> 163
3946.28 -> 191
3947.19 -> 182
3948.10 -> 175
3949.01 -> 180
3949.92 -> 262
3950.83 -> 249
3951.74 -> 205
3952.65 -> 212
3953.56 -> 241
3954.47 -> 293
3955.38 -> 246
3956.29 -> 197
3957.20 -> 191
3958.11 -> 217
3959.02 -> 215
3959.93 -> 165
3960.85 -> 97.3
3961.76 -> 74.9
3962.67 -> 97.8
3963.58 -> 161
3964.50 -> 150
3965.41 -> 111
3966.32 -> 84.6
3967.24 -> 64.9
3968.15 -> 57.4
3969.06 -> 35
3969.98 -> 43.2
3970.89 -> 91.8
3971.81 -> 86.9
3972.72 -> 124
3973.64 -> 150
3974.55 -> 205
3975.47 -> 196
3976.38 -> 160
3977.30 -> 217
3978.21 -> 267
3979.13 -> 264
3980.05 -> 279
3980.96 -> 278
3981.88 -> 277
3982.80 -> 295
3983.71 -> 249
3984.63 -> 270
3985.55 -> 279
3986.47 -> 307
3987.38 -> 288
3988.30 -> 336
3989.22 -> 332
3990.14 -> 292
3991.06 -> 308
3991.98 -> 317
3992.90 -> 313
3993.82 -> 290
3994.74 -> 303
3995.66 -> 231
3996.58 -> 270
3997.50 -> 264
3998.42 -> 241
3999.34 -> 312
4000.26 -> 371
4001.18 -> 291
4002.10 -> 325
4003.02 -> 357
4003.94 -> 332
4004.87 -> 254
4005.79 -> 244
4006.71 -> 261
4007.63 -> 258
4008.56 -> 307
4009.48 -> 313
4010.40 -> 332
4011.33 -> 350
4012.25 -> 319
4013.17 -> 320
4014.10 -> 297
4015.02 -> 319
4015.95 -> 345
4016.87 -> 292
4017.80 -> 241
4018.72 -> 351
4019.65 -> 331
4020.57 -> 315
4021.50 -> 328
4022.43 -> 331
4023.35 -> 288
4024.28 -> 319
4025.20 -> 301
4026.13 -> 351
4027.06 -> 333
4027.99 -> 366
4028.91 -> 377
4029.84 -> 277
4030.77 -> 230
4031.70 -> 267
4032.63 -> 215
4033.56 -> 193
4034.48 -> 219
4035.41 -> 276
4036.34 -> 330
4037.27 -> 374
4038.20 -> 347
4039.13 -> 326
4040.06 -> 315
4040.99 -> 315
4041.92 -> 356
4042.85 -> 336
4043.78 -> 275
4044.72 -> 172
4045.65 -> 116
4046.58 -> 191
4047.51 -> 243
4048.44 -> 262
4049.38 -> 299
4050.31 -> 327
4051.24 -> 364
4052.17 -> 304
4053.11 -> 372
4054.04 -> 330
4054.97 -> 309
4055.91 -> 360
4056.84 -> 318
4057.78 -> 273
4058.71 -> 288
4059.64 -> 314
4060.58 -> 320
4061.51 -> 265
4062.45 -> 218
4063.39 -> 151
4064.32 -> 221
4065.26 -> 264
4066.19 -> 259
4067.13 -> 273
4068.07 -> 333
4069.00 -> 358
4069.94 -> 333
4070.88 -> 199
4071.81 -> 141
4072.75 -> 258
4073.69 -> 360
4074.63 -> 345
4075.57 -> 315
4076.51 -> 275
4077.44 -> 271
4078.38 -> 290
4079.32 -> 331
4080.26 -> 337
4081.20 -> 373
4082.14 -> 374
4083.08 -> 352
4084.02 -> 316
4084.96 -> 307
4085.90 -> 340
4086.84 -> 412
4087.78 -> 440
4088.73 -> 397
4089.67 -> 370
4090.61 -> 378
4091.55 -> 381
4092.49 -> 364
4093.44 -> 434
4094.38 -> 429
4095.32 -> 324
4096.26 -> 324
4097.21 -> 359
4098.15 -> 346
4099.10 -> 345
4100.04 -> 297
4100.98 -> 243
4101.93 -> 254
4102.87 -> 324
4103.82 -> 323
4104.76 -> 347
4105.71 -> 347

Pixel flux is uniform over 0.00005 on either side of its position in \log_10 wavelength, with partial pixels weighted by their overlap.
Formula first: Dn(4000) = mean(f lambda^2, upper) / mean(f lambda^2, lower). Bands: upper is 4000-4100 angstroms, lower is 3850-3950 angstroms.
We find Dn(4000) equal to 2.13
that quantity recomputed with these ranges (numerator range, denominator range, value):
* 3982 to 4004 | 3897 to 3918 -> 1.50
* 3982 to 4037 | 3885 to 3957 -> 1.86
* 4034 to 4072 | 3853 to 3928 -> 1.83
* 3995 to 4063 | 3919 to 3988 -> 1.94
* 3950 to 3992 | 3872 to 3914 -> 1.15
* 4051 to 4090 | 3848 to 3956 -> 2.09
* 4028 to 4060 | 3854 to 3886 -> 2.20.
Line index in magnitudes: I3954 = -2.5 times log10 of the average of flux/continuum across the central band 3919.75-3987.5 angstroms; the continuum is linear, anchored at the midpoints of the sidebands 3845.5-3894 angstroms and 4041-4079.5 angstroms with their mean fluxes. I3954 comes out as 0.33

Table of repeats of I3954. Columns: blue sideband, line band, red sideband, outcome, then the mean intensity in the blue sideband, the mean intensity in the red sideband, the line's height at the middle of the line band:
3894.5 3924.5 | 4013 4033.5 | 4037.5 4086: -0.14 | 195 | 294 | 269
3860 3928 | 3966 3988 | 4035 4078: 0.21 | 174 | 288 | 232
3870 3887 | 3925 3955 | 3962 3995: 0.35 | 148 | 209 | 186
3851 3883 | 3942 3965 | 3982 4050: 0.28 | 147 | 295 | 233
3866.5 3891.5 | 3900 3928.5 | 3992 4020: 0.05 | 155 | 301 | 196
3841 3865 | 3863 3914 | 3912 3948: -0.23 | 150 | 137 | 144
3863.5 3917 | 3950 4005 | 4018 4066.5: 0.10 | 180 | 292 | 244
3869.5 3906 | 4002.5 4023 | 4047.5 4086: -0.19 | 167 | 299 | 259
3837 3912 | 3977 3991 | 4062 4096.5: -0.15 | 163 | 320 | 247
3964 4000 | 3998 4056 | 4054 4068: -0.19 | 222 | 277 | 254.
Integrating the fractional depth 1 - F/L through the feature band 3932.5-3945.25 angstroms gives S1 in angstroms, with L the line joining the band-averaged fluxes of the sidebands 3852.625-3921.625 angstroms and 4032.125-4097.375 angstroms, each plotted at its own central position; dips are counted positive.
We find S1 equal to 6.97 angstroms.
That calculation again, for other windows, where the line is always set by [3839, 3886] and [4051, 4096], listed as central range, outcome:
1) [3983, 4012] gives -4.3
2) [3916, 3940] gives 10.0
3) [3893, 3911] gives -1.5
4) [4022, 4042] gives -1.2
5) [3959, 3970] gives 6.1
